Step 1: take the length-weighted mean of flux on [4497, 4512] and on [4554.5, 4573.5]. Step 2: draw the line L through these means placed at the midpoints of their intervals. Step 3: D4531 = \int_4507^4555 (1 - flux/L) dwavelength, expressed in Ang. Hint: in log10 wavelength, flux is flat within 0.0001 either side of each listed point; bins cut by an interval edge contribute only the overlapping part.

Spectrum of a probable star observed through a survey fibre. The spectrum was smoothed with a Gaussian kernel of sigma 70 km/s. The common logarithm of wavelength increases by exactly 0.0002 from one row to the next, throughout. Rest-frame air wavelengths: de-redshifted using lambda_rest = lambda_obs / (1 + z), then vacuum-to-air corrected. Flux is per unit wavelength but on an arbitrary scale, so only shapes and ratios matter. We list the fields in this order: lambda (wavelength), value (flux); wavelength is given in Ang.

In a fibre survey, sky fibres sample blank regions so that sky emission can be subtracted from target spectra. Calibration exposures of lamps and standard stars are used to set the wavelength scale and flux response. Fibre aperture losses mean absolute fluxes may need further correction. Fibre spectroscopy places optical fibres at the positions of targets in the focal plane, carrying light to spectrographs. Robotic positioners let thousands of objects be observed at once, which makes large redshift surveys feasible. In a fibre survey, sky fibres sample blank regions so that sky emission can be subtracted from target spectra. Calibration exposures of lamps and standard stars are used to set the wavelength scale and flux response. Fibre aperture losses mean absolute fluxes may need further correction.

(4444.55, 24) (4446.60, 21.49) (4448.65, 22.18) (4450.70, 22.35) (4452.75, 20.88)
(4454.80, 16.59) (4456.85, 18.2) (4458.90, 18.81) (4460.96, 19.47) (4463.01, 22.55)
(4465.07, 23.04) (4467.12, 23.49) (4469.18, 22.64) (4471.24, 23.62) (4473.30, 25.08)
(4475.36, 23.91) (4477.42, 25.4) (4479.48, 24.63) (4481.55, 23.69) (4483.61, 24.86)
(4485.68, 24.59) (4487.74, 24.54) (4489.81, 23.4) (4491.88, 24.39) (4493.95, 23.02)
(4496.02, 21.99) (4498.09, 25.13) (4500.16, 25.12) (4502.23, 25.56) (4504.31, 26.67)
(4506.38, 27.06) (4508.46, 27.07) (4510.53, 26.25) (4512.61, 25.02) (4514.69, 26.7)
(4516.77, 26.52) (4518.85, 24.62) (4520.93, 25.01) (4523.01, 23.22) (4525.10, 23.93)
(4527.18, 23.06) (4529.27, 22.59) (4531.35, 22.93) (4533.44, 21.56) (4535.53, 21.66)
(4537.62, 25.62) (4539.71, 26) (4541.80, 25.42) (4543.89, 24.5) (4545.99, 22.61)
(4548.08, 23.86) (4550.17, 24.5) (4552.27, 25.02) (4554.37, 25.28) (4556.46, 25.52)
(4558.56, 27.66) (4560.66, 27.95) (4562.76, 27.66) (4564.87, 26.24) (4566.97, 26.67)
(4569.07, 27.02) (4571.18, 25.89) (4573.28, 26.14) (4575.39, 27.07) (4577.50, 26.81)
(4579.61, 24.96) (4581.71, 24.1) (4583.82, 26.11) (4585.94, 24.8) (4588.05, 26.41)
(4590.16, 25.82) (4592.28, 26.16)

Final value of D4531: 3.41 Ang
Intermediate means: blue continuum 26.1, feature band 24.5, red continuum 26.7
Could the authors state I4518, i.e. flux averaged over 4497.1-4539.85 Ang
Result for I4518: 24.8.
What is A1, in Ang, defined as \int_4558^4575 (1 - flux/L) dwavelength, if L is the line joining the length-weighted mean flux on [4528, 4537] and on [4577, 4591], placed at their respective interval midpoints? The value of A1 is -1.70 Ang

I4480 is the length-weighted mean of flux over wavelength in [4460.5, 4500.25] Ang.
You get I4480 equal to 23.8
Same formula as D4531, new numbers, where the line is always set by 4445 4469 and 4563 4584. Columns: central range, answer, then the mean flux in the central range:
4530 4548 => 0.6 Ang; 23.8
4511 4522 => -0.9 Ang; 25.6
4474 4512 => -3.8 Ang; 24.9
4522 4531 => 0.3 Ang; 23.2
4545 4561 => 0.0 Ang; 25.2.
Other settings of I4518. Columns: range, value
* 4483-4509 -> 24.8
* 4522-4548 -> 23.6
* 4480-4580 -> 25.1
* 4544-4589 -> 25.8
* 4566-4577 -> 26.6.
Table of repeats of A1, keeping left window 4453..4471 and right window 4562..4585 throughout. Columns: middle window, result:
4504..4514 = -1.5 Ang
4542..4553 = 0.3 Ang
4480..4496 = -1.4 Ang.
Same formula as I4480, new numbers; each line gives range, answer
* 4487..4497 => 23.4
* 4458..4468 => 21.5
